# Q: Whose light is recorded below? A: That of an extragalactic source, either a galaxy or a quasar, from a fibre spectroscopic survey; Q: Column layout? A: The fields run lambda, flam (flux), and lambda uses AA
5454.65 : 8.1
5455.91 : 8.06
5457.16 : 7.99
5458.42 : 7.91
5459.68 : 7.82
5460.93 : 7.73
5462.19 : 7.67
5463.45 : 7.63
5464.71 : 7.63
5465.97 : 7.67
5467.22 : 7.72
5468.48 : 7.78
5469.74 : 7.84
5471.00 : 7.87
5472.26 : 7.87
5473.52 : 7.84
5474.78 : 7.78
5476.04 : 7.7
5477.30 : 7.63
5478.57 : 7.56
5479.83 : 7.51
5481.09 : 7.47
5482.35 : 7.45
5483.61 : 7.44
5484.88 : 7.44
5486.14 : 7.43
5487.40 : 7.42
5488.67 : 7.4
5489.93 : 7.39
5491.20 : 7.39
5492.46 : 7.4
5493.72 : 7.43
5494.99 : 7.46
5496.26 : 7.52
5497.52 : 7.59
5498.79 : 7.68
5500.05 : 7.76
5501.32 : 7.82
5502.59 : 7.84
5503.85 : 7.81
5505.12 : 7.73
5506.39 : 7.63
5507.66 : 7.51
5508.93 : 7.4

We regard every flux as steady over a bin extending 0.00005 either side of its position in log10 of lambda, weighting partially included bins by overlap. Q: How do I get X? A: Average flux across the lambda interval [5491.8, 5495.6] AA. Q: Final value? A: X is 7.44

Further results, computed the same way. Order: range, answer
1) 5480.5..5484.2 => 7.46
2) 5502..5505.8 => 7.8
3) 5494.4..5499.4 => 7.56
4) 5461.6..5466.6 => 7.65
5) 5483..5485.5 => 7.42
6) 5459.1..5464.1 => 7.71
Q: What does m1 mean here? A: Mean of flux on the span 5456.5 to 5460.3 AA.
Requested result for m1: 7.91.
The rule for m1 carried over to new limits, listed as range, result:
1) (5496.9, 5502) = 7.71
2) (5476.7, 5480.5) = 7.55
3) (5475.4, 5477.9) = 7.67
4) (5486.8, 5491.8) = 7.39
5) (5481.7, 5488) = 7.44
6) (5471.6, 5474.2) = 7.86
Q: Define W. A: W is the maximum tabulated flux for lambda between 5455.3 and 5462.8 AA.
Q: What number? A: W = 8.06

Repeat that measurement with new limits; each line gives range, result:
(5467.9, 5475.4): 7.87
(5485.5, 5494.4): 7.43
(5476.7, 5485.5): 7.63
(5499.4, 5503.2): 7.84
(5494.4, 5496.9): 7.52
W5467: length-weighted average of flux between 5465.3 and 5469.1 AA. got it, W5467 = 7.73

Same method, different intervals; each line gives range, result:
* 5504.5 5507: 7.67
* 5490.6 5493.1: 7.42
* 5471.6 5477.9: 7.77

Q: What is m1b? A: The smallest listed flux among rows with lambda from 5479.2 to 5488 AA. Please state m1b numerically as 7.42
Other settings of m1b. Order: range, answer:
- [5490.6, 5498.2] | 7.39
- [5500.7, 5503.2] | 7.82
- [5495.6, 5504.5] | 7.52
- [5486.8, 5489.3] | 7.4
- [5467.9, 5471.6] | 7.78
